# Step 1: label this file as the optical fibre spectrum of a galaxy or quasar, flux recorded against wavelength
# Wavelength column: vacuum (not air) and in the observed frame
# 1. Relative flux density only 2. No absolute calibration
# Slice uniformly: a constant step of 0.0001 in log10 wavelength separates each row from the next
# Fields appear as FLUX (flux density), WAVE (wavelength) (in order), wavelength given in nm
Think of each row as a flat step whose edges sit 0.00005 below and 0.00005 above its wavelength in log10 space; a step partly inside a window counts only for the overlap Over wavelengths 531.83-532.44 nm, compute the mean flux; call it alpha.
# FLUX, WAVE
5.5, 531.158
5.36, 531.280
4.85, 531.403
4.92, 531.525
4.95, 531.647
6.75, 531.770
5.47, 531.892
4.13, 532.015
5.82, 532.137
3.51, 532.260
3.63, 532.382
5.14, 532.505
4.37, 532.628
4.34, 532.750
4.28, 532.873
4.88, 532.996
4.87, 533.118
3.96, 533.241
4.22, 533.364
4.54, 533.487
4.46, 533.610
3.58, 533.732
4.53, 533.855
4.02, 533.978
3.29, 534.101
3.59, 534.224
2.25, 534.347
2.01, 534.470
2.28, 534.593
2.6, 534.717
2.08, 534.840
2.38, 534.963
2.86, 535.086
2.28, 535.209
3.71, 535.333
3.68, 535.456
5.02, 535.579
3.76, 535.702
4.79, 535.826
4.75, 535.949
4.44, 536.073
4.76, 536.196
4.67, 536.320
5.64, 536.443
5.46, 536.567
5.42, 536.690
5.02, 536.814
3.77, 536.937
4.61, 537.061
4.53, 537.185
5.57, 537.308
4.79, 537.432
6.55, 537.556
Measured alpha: 4.53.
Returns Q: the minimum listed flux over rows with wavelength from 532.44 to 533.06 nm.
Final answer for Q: 4.28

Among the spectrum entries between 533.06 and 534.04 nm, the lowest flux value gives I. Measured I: 3.58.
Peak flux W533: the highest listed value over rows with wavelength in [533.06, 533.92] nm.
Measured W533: 4.87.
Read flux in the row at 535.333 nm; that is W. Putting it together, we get 3.71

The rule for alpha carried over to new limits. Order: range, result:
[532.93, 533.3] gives 4.57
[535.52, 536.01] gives 4.58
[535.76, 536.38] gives 4.67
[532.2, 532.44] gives 3.58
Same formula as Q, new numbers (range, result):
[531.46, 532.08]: 4.13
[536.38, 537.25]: 3.77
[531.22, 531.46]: 4.85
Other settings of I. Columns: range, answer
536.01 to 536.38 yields 4.44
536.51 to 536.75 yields 5.42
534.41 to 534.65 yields 2.01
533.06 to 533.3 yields 3.96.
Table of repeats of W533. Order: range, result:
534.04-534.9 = 3.59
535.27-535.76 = 5.02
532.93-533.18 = 4.88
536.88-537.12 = 4.61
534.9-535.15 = 2.86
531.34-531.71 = 4.95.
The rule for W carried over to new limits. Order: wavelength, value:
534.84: 2.08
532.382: 3.63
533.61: 4.46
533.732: 3.58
